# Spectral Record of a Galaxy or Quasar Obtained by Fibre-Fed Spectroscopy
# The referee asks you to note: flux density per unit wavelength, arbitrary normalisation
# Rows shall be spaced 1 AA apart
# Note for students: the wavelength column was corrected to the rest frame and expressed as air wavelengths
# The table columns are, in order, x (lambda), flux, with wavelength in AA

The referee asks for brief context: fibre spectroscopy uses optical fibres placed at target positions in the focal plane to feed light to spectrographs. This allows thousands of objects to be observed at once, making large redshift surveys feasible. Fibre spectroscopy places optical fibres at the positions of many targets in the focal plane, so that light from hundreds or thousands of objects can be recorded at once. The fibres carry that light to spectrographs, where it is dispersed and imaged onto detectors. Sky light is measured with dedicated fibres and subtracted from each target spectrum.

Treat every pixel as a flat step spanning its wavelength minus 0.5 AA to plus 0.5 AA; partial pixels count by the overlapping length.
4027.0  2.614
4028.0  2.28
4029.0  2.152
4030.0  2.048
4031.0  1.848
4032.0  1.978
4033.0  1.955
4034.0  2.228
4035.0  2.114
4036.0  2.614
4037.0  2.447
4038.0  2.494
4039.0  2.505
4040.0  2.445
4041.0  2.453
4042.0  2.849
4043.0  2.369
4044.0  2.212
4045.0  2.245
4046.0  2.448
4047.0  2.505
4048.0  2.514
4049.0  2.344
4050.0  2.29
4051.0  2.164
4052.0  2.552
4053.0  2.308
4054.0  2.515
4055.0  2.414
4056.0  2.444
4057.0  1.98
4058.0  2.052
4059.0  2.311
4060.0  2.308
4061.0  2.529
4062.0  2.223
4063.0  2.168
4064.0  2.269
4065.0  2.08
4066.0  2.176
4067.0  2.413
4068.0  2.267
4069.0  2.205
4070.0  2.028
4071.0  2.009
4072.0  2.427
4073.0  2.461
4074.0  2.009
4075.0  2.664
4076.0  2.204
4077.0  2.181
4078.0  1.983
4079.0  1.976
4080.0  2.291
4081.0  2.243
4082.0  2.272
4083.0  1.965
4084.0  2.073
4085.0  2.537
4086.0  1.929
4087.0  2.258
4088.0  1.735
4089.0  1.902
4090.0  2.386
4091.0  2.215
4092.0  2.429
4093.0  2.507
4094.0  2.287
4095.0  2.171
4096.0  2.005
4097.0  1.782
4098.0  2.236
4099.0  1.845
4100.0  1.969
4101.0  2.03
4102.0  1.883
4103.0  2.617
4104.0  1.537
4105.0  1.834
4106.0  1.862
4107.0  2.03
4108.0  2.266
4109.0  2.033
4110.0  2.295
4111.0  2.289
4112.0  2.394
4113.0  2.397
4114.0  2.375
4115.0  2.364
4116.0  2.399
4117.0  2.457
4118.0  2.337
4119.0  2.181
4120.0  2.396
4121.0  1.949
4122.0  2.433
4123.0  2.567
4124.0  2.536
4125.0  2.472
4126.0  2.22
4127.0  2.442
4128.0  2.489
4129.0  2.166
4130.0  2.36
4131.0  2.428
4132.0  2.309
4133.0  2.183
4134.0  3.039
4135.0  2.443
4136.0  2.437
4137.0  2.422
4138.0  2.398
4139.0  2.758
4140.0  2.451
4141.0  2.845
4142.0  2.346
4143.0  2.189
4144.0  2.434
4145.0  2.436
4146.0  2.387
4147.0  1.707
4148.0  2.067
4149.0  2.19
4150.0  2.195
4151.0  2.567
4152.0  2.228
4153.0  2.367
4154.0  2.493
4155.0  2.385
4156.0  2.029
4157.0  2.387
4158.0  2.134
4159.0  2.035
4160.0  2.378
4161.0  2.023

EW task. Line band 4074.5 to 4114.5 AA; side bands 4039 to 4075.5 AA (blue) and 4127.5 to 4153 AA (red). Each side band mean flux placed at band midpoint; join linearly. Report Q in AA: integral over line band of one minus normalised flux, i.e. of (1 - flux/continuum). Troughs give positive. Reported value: 3.4 AA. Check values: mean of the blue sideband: 2.33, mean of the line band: 2.15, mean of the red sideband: 2.38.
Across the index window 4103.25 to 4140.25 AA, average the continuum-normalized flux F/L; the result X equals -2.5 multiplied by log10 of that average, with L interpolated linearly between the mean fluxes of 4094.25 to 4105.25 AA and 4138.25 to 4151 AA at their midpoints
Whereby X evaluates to -0.07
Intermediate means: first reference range 2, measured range 2.32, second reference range 2.34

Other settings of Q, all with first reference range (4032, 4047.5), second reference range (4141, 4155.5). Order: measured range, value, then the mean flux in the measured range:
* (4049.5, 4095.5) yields 2.4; 2.23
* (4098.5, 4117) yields 1.5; 2.14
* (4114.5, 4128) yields -0.3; 2.37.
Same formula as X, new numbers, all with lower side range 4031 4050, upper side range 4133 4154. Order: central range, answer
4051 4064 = 0.03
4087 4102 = 0.13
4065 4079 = 0.07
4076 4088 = 0.11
